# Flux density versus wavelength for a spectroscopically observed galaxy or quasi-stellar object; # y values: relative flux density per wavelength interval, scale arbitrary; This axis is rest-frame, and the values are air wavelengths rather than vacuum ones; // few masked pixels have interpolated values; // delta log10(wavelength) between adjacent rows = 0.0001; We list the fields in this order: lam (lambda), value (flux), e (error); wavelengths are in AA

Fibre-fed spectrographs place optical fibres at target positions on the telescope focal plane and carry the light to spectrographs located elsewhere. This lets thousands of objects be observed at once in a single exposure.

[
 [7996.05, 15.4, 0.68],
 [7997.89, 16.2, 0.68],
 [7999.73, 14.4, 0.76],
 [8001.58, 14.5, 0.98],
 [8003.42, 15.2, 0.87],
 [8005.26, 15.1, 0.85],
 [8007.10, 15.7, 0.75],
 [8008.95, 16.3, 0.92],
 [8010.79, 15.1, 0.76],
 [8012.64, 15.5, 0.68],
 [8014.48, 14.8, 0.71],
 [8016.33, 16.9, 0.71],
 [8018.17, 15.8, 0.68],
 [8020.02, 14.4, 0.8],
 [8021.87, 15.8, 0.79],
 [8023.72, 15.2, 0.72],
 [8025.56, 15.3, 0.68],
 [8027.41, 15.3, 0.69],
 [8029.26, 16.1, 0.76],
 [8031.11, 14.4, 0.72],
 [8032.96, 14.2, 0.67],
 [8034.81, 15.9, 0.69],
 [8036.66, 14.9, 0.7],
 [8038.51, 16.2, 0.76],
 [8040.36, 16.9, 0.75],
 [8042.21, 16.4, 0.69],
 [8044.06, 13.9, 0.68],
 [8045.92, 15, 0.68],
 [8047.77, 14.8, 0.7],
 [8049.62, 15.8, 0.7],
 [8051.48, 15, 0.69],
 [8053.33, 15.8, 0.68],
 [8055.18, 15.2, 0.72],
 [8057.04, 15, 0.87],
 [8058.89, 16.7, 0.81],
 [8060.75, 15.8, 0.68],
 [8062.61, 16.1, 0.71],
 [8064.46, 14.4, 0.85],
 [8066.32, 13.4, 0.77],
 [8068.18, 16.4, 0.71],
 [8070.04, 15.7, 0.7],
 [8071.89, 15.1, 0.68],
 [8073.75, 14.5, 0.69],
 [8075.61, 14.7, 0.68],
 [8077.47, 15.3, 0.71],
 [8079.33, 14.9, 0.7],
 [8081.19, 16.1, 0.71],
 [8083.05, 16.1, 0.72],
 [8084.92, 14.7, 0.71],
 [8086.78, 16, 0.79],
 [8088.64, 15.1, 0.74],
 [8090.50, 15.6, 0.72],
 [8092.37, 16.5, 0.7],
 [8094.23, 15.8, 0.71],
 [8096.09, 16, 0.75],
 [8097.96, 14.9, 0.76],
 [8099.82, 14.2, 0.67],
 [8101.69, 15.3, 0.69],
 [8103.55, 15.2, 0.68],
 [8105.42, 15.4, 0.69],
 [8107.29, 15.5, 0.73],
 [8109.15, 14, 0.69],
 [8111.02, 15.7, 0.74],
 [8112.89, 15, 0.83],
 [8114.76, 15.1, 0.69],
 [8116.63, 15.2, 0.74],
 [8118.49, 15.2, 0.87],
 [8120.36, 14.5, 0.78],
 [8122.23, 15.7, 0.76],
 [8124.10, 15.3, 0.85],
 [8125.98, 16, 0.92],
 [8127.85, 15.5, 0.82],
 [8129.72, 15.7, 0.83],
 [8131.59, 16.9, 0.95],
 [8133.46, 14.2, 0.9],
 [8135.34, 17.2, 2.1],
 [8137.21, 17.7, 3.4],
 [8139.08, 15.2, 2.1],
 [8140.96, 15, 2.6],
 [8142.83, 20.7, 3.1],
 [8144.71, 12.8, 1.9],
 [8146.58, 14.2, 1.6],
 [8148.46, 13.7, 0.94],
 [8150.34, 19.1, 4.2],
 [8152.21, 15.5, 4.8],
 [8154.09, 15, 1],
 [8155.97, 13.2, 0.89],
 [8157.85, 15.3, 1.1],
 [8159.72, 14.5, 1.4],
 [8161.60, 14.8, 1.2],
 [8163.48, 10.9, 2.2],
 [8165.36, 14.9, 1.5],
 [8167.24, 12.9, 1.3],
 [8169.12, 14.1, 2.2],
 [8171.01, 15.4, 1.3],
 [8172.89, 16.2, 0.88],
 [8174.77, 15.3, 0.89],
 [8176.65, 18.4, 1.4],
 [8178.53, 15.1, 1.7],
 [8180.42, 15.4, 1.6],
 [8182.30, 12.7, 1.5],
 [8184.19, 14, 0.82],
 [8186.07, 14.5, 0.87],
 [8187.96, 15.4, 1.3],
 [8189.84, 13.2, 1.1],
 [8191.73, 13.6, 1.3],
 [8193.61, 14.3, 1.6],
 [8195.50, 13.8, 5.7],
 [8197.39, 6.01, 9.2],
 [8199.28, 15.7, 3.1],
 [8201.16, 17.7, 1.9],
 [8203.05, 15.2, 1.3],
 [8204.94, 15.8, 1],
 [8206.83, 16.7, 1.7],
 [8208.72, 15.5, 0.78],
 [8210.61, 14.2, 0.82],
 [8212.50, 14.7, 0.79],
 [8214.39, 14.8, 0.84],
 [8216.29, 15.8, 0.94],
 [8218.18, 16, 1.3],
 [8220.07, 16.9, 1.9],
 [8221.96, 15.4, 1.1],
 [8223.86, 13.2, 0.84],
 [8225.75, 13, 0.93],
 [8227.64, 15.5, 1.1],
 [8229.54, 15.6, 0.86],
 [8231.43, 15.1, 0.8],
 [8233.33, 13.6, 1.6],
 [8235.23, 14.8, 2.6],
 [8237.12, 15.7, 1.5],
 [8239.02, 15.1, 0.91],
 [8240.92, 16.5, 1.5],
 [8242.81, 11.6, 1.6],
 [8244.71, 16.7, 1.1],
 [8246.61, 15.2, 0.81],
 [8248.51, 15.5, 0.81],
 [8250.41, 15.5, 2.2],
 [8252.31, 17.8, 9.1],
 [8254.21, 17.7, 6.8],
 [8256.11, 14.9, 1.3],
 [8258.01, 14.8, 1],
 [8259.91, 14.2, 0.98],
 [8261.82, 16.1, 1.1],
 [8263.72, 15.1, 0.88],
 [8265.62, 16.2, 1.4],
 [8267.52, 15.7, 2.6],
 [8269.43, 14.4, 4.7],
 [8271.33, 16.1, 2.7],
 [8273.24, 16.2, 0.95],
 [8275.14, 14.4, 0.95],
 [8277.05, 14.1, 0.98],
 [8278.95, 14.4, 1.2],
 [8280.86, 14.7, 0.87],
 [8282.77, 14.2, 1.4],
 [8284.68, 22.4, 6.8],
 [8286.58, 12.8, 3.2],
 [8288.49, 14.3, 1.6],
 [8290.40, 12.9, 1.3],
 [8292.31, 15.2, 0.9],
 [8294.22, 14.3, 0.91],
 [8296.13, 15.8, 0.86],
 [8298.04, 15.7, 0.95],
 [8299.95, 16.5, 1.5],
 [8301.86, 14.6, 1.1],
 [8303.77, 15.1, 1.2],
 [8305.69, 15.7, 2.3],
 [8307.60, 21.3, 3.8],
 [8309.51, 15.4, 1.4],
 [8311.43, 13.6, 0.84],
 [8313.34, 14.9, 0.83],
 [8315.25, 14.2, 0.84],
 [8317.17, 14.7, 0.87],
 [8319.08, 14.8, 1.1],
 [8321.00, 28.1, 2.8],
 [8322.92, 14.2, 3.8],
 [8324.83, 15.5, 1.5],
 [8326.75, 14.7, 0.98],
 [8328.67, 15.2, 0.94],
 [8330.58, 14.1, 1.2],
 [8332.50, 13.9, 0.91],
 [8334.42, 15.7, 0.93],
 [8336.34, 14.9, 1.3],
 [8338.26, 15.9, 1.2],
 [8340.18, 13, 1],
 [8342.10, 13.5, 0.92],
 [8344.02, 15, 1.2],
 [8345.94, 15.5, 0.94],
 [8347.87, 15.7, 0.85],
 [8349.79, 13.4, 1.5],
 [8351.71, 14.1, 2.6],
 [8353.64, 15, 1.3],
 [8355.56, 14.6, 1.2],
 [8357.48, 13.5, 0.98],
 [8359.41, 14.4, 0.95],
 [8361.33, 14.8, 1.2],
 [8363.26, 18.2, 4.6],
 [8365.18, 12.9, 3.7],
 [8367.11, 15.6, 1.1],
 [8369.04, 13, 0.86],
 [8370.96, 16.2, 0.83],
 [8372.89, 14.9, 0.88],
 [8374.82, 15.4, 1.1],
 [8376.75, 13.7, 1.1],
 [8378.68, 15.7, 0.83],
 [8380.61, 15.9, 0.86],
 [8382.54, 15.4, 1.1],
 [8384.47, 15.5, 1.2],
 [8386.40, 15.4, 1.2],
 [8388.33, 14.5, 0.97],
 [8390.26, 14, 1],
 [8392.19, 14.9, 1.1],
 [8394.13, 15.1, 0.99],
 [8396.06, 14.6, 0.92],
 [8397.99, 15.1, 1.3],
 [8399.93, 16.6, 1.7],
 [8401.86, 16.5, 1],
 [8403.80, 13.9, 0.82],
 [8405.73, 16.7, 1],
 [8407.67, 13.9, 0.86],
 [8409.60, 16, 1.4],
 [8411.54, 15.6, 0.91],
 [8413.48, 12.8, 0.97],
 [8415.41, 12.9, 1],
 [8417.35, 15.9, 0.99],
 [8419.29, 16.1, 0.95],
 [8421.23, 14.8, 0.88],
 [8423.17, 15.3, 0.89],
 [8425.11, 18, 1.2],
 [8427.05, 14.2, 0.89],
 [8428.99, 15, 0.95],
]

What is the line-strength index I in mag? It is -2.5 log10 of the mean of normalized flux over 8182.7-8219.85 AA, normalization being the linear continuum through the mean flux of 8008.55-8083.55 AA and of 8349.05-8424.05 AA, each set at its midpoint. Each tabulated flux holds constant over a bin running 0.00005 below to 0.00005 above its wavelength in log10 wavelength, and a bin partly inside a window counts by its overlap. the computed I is 0.04 mag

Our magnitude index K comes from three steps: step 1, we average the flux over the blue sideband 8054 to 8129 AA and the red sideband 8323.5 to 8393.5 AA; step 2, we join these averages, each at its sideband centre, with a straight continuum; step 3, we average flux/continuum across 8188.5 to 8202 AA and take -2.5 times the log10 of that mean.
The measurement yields 0.123 mag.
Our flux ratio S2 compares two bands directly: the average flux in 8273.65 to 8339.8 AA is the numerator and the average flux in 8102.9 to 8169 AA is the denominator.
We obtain 1.02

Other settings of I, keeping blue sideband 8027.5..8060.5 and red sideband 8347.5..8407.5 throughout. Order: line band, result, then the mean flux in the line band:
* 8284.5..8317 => -0.02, 15.4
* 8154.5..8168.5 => 0.11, 13.8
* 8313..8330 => -0.08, 16.3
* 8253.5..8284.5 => -0.02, 15.4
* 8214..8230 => 0.00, 15.1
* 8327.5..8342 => 0.03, 14.6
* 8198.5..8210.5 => -0.05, 16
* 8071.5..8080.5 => 0.03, 14.9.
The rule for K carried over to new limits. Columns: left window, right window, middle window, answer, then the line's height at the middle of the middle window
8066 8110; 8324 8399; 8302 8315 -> -0.063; 14.9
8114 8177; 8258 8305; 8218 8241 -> 0.016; 15.3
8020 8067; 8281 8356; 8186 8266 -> 0.027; 15.4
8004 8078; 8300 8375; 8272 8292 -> 0.017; 15.3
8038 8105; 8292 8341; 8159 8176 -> 0.080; 15.5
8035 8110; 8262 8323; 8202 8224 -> 0.011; 15.6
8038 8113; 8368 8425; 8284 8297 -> -0.004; 15.2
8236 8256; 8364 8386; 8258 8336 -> -0.008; 15.4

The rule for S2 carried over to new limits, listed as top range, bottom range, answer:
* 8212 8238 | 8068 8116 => 0.98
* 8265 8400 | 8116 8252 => 1.01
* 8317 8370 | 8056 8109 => 0.99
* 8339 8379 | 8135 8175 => 0.97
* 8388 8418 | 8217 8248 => 1.00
